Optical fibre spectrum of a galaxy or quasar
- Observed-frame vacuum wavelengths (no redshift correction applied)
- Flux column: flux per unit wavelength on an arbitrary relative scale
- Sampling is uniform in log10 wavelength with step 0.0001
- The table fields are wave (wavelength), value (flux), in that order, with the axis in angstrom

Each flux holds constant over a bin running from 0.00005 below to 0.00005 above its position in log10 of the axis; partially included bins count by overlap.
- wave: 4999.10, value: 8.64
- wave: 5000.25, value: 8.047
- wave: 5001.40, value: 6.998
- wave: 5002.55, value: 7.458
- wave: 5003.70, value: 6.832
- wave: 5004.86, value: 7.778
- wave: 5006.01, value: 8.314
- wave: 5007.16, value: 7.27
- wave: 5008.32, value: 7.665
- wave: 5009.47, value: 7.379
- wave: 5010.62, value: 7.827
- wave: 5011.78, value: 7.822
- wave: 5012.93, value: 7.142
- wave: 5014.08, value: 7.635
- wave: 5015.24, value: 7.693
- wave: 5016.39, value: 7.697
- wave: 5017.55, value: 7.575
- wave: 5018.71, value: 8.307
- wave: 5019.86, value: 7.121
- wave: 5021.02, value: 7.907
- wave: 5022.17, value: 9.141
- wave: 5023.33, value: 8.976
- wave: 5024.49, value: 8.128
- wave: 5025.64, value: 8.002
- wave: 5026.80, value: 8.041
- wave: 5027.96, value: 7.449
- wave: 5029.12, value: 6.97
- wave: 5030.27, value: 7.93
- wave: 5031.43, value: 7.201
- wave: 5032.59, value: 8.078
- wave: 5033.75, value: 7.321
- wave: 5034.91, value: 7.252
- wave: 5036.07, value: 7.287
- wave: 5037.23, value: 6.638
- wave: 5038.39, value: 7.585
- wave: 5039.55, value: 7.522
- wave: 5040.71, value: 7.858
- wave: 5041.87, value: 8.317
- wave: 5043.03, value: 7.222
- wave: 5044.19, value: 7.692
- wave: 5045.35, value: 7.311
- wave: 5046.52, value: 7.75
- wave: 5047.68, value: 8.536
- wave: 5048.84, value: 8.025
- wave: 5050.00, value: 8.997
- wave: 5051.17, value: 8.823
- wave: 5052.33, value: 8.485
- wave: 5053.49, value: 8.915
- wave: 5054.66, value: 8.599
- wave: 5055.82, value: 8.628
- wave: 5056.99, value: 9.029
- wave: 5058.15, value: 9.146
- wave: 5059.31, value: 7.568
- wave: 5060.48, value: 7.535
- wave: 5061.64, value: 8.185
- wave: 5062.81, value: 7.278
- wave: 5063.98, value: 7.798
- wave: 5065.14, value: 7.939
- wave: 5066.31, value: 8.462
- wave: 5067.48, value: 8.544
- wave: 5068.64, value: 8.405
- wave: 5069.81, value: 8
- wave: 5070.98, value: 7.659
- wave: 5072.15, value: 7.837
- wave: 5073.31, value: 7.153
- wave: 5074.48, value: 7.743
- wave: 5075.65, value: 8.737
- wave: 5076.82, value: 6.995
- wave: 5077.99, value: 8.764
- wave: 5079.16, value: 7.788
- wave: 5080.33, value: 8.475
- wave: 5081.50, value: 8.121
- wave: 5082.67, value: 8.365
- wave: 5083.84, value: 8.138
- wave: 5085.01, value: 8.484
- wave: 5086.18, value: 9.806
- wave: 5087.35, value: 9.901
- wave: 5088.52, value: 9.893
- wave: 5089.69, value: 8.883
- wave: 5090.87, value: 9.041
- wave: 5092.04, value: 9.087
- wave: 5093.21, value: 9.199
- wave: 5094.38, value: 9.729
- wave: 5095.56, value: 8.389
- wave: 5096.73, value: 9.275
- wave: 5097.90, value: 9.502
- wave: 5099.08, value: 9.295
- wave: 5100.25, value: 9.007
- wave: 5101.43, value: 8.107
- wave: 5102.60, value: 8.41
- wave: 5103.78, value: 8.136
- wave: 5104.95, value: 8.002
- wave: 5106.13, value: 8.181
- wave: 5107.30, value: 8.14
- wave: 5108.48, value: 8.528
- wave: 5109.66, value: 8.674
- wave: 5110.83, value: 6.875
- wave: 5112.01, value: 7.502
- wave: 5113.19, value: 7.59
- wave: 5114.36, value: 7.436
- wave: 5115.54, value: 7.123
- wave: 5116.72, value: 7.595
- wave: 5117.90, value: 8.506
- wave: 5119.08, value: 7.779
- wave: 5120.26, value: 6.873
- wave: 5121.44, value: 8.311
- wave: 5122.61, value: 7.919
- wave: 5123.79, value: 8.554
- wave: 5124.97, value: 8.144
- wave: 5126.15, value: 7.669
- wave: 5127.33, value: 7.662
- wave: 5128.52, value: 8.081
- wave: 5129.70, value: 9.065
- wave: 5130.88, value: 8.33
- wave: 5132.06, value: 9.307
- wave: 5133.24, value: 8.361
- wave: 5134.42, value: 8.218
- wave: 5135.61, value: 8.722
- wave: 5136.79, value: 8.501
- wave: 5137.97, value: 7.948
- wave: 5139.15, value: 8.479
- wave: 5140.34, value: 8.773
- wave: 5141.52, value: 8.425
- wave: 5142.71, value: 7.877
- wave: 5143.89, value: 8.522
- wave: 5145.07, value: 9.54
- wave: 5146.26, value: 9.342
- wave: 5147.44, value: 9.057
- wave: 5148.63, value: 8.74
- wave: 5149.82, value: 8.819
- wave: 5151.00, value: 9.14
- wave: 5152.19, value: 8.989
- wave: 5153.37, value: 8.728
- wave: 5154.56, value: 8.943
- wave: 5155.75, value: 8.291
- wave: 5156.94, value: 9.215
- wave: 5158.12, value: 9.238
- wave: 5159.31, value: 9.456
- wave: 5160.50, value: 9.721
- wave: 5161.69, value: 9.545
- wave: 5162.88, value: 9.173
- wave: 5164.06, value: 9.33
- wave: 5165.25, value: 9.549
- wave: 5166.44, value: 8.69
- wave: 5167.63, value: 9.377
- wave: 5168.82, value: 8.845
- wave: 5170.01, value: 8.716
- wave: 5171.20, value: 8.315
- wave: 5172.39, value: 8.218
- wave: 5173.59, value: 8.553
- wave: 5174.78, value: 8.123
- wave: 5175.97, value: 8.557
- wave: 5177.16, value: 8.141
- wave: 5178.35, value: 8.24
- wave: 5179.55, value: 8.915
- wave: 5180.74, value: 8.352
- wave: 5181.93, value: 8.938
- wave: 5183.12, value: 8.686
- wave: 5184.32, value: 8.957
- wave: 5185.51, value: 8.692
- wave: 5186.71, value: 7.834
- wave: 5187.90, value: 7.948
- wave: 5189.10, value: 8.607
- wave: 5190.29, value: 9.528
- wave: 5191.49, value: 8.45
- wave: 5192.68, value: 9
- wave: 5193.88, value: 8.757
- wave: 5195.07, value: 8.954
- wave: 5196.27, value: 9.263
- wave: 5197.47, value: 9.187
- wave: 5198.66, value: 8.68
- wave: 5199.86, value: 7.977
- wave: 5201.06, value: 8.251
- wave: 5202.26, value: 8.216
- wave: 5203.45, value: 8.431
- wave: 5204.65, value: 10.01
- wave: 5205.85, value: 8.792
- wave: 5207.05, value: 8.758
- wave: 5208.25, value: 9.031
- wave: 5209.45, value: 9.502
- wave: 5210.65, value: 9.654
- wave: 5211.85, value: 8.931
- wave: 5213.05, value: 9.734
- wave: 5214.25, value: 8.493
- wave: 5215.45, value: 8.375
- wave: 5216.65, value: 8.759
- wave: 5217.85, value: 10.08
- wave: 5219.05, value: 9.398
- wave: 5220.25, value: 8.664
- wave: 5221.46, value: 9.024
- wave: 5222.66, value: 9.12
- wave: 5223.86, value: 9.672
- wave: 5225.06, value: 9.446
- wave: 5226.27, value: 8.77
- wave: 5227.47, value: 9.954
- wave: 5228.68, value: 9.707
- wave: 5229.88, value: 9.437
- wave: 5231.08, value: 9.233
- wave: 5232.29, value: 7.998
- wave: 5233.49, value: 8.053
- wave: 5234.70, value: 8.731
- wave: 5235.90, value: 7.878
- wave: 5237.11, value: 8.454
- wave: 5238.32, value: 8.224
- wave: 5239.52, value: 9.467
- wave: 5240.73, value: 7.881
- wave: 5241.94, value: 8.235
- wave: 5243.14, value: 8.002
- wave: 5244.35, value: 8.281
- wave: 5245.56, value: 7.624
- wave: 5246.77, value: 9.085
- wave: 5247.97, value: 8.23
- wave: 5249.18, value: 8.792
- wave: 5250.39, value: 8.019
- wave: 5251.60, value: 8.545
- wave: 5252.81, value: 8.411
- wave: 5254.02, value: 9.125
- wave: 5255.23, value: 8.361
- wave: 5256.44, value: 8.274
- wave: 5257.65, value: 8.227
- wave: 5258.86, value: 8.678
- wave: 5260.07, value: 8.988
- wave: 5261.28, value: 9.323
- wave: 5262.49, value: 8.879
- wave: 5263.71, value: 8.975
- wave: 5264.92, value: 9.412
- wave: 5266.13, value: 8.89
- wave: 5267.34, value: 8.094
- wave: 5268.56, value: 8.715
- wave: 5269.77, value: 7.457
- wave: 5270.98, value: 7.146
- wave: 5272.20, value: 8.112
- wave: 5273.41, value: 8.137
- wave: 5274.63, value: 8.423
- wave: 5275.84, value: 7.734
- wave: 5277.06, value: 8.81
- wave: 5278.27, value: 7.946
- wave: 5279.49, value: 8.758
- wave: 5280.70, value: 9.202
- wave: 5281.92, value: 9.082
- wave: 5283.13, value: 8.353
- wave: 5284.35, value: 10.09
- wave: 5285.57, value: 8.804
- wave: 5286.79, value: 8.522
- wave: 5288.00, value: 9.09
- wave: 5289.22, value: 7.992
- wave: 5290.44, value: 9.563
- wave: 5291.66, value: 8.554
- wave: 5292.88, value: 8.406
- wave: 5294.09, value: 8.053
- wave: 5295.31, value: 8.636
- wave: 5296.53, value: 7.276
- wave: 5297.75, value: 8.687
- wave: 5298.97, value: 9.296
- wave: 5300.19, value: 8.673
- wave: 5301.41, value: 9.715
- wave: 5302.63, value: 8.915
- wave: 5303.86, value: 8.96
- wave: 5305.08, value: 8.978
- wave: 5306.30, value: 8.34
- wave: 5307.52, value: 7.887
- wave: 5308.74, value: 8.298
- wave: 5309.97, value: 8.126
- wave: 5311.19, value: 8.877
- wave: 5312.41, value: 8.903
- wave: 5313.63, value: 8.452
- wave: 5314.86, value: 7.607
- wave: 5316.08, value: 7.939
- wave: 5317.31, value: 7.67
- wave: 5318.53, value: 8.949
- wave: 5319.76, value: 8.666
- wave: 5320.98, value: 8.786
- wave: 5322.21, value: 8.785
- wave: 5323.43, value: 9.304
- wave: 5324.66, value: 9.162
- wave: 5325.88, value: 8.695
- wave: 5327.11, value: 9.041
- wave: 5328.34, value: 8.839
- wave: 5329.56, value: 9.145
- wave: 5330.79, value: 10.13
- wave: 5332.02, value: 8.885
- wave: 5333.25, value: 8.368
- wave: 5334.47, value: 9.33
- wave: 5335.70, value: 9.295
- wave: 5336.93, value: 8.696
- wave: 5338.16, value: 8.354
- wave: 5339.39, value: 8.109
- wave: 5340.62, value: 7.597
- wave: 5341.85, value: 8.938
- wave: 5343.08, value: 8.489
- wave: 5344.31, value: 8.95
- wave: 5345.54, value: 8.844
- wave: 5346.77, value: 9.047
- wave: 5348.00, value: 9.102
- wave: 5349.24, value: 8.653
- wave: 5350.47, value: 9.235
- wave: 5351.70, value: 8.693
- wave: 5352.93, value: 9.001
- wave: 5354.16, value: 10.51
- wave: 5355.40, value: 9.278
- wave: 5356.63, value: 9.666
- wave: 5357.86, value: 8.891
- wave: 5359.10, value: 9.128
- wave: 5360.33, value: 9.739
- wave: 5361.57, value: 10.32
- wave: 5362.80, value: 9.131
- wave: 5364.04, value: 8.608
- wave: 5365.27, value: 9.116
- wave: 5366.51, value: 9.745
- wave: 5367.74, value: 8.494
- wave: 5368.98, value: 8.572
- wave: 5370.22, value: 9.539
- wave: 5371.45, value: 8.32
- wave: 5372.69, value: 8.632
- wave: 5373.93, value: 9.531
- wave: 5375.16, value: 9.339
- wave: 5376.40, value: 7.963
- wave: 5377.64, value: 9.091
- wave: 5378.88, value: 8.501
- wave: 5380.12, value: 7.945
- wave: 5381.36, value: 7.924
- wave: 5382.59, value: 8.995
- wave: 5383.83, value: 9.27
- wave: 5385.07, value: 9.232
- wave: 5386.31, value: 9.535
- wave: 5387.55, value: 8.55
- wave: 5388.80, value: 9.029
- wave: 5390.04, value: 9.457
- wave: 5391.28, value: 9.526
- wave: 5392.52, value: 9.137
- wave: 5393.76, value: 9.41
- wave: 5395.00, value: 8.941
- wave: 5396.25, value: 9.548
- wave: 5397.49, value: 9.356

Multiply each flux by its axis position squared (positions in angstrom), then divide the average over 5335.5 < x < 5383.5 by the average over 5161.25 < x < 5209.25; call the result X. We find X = 1.1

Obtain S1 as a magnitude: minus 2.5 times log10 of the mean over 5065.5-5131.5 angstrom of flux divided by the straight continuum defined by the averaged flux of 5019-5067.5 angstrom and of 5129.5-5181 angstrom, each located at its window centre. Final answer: 0.01 mag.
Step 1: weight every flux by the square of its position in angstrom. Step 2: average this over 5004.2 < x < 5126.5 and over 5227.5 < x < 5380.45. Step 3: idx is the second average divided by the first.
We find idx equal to 1.2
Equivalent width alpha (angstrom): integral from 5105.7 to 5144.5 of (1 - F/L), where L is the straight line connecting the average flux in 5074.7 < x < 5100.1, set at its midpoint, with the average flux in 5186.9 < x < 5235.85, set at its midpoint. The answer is 3.3 angstrom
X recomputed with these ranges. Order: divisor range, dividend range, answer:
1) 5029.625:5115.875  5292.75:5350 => 1.16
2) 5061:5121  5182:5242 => 1.12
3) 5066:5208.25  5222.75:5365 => 1.08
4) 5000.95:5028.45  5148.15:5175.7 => 1.22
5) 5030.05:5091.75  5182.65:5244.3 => 1.15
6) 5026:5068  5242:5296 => 1.17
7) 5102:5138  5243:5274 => 1.11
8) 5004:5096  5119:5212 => 1.12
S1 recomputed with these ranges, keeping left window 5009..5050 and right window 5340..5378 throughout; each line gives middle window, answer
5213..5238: -0.057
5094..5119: -0.029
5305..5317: 0.070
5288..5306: 0.012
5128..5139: -0.047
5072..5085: -0.014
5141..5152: -0.080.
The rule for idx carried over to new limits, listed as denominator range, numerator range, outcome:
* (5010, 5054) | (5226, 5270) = 1.19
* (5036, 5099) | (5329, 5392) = 1.21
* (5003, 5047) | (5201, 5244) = 1.25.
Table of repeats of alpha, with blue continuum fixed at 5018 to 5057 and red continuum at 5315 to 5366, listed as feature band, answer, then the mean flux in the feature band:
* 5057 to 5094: -1.3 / 8.37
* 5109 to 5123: 0.9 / 7.69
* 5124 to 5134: -0.1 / 8.33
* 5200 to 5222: -1.2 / 8.98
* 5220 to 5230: -0.9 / 9.32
